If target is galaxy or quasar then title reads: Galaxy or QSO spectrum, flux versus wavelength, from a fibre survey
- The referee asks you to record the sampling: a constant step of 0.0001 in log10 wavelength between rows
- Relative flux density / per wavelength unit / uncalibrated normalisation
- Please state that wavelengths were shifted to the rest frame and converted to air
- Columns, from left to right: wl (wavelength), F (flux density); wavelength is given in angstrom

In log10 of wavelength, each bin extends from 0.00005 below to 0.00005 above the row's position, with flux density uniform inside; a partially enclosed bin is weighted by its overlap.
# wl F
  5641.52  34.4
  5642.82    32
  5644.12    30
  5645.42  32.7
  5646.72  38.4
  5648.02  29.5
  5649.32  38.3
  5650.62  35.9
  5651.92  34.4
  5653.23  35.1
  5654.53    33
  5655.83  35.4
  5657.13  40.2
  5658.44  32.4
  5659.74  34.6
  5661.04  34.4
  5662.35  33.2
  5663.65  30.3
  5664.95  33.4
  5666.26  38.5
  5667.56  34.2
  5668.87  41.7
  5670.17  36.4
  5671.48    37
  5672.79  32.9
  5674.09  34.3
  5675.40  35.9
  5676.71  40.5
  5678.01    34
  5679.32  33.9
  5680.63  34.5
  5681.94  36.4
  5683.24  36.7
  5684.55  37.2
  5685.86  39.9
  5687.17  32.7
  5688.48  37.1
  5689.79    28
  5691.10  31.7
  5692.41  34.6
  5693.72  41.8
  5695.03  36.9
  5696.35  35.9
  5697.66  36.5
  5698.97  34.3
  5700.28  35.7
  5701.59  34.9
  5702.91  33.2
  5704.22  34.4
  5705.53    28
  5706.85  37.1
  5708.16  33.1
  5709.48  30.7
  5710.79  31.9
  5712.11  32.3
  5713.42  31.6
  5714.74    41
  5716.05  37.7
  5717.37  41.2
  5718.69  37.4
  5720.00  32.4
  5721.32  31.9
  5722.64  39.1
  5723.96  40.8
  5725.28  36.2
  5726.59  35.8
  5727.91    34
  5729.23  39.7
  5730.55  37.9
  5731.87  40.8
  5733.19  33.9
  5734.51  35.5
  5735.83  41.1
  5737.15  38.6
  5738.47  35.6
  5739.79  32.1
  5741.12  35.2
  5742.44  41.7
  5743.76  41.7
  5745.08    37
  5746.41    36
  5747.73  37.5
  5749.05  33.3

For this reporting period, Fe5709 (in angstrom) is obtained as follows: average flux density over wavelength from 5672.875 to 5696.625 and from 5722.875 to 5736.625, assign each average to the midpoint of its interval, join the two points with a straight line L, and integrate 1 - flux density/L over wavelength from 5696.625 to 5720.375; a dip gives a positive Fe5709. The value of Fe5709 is 1.3 angstrom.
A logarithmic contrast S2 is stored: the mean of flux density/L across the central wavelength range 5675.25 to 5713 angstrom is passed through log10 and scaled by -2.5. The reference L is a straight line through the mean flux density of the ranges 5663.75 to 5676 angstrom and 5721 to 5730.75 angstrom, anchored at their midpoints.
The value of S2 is 0.05 mag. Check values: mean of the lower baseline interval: 35.8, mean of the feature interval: 34.8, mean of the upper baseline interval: 37.1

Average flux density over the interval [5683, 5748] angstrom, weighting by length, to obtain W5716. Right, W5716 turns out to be 35.9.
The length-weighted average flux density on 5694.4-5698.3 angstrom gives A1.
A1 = 36.4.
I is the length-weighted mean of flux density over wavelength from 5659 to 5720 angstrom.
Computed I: 35.2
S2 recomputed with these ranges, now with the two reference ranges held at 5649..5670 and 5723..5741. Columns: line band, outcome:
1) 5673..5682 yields 0.01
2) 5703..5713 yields 0.12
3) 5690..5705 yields 0.03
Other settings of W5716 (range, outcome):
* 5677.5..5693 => 34.7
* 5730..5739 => 37.7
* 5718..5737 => 36.9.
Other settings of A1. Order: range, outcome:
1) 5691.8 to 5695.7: 37.7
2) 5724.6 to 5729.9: 36.5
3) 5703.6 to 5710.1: 32.6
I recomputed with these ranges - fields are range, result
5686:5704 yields 35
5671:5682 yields 35.4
